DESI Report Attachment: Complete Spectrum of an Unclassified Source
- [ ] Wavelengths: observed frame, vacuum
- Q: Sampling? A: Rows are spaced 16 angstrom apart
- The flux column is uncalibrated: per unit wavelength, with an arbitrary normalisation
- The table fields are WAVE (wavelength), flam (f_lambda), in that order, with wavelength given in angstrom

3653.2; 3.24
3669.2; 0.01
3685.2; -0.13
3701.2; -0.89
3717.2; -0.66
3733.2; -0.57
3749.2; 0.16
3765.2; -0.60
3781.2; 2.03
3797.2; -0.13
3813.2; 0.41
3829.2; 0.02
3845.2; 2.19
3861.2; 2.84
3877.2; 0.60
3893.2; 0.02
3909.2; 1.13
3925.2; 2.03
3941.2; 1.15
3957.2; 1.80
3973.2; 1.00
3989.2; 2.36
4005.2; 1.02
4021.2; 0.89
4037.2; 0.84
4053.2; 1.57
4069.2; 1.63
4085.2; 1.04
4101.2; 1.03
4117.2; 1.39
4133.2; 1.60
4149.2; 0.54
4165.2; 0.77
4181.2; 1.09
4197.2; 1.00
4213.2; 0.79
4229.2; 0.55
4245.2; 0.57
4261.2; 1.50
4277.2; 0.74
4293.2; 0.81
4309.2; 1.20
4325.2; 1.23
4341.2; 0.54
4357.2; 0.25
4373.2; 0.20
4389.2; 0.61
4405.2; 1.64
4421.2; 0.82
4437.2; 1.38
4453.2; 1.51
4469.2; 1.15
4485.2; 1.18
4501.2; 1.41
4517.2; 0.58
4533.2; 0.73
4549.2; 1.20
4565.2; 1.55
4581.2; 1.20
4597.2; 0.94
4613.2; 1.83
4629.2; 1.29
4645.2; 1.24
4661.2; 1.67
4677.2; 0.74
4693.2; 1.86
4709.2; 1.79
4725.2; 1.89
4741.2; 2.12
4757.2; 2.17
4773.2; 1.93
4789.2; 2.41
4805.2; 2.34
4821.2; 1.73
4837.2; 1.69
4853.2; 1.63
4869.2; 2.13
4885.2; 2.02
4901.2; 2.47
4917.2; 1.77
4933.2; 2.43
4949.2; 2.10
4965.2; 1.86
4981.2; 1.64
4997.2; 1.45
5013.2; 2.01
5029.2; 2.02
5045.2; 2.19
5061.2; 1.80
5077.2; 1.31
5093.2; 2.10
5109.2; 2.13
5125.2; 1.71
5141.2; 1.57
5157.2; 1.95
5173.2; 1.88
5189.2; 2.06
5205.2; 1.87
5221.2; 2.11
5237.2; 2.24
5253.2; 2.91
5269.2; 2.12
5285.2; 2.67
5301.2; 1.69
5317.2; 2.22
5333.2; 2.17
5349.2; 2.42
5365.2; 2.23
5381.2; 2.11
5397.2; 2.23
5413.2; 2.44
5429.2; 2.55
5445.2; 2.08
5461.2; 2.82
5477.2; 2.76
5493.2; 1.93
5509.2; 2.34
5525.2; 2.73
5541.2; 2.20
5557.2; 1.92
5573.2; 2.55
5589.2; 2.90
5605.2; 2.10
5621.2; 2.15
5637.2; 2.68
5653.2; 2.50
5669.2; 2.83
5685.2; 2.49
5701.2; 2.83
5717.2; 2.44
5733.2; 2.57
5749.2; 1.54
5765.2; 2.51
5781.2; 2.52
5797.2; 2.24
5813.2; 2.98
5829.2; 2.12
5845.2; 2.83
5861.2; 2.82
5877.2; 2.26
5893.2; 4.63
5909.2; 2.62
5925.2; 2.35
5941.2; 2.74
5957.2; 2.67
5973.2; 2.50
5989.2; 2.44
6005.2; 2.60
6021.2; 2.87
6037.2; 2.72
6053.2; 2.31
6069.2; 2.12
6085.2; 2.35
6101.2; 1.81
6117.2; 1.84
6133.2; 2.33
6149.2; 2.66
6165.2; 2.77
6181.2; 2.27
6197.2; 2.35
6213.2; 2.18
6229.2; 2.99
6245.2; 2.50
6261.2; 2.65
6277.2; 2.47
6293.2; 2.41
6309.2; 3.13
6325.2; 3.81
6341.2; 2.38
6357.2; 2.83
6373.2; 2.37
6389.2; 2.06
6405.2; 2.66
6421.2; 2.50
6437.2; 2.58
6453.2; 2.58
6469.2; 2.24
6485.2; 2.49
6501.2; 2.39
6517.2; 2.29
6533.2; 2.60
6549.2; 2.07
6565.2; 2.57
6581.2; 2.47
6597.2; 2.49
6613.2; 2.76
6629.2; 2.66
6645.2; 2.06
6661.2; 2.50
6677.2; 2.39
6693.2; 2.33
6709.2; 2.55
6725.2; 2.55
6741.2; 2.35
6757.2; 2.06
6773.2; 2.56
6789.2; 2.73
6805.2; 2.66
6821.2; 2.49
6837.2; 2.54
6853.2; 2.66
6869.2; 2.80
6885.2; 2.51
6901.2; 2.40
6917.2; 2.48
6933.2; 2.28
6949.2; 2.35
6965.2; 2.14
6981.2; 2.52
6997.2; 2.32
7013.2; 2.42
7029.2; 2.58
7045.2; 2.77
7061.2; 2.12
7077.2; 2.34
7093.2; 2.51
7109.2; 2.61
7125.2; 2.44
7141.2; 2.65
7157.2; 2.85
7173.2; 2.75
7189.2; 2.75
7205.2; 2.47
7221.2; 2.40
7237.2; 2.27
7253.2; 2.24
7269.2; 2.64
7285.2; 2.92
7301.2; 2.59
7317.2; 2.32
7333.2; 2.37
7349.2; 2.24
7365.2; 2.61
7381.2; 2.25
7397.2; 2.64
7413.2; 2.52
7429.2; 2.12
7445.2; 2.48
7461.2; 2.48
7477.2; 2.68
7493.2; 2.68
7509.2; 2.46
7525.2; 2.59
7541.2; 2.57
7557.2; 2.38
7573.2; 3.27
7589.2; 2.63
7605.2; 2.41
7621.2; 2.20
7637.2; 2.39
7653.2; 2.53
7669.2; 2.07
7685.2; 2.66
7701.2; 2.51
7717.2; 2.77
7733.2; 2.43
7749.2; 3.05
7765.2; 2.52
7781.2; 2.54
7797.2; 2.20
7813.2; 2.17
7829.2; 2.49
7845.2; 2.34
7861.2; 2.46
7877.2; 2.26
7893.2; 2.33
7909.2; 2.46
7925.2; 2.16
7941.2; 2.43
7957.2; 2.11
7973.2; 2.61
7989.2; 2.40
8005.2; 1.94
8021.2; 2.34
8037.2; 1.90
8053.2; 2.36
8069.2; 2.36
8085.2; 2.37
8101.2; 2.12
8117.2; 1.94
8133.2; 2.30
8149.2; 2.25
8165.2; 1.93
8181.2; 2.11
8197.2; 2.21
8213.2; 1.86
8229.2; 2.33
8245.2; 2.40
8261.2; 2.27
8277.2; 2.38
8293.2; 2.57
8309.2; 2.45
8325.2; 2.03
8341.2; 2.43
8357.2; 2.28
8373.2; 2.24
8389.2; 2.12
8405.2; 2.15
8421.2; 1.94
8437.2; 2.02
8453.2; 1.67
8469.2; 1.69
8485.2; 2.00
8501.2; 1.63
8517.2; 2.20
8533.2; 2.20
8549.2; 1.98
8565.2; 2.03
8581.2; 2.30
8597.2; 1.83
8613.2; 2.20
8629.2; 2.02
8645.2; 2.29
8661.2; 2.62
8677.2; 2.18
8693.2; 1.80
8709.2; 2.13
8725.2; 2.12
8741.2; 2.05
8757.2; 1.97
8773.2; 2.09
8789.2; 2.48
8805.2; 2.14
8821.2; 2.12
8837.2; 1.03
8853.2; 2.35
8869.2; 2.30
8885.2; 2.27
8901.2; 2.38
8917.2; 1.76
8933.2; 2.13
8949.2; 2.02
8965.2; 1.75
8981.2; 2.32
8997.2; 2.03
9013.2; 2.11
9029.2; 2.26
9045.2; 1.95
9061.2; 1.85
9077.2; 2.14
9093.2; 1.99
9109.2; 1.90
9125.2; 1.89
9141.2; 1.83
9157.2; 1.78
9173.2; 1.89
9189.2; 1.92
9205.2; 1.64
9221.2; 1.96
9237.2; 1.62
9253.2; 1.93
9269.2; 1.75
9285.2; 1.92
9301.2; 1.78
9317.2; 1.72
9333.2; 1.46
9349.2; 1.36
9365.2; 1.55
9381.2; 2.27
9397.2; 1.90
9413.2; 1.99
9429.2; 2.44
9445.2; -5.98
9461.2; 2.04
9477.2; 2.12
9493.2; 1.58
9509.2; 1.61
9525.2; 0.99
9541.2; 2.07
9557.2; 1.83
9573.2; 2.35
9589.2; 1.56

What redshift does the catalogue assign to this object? 0.18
